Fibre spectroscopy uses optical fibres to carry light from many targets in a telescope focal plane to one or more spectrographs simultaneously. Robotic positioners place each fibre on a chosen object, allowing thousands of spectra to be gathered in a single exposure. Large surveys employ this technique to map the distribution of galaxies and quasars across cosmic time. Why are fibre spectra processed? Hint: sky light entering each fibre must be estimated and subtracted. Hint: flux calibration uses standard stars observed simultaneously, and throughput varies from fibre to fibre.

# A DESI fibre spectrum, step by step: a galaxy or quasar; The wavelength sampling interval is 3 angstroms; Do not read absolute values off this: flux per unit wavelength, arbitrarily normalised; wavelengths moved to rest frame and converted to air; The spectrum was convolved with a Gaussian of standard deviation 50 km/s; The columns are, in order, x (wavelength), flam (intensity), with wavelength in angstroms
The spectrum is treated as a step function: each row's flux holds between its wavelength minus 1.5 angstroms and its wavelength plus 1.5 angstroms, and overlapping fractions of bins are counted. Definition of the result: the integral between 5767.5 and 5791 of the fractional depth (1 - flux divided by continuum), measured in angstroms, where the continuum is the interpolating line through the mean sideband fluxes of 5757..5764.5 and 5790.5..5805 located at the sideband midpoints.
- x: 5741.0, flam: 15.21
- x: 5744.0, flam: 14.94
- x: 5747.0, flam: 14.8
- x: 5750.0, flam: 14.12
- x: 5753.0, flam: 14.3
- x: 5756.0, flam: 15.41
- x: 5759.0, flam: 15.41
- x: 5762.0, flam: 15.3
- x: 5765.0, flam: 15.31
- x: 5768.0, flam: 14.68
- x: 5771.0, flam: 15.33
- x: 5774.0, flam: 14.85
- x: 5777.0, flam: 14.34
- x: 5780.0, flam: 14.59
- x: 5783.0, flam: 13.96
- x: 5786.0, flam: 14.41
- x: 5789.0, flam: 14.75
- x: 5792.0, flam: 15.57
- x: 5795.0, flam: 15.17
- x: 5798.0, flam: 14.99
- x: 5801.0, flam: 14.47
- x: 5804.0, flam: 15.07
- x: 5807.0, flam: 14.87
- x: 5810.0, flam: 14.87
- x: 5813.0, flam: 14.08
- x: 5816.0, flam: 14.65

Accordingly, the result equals 0.88 angstroms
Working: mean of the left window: 15.4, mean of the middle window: 14.6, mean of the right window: 15.1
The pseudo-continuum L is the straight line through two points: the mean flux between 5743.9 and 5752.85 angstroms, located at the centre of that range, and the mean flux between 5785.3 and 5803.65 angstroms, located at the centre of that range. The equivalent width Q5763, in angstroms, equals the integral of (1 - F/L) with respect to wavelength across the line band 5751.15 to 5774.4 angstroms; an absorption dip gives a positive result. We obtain -0.67 angstroms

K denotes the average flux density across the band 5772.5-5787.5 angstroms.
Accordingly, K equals 14.4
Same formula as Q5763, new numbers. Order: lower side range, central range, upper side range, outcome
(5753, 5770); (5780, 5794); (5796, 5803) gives 0.21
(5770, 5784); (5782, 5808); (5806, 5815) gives -0.39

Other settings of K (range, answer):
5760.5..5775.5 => 15.1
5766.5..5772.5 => 15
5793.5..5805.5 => 14.9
